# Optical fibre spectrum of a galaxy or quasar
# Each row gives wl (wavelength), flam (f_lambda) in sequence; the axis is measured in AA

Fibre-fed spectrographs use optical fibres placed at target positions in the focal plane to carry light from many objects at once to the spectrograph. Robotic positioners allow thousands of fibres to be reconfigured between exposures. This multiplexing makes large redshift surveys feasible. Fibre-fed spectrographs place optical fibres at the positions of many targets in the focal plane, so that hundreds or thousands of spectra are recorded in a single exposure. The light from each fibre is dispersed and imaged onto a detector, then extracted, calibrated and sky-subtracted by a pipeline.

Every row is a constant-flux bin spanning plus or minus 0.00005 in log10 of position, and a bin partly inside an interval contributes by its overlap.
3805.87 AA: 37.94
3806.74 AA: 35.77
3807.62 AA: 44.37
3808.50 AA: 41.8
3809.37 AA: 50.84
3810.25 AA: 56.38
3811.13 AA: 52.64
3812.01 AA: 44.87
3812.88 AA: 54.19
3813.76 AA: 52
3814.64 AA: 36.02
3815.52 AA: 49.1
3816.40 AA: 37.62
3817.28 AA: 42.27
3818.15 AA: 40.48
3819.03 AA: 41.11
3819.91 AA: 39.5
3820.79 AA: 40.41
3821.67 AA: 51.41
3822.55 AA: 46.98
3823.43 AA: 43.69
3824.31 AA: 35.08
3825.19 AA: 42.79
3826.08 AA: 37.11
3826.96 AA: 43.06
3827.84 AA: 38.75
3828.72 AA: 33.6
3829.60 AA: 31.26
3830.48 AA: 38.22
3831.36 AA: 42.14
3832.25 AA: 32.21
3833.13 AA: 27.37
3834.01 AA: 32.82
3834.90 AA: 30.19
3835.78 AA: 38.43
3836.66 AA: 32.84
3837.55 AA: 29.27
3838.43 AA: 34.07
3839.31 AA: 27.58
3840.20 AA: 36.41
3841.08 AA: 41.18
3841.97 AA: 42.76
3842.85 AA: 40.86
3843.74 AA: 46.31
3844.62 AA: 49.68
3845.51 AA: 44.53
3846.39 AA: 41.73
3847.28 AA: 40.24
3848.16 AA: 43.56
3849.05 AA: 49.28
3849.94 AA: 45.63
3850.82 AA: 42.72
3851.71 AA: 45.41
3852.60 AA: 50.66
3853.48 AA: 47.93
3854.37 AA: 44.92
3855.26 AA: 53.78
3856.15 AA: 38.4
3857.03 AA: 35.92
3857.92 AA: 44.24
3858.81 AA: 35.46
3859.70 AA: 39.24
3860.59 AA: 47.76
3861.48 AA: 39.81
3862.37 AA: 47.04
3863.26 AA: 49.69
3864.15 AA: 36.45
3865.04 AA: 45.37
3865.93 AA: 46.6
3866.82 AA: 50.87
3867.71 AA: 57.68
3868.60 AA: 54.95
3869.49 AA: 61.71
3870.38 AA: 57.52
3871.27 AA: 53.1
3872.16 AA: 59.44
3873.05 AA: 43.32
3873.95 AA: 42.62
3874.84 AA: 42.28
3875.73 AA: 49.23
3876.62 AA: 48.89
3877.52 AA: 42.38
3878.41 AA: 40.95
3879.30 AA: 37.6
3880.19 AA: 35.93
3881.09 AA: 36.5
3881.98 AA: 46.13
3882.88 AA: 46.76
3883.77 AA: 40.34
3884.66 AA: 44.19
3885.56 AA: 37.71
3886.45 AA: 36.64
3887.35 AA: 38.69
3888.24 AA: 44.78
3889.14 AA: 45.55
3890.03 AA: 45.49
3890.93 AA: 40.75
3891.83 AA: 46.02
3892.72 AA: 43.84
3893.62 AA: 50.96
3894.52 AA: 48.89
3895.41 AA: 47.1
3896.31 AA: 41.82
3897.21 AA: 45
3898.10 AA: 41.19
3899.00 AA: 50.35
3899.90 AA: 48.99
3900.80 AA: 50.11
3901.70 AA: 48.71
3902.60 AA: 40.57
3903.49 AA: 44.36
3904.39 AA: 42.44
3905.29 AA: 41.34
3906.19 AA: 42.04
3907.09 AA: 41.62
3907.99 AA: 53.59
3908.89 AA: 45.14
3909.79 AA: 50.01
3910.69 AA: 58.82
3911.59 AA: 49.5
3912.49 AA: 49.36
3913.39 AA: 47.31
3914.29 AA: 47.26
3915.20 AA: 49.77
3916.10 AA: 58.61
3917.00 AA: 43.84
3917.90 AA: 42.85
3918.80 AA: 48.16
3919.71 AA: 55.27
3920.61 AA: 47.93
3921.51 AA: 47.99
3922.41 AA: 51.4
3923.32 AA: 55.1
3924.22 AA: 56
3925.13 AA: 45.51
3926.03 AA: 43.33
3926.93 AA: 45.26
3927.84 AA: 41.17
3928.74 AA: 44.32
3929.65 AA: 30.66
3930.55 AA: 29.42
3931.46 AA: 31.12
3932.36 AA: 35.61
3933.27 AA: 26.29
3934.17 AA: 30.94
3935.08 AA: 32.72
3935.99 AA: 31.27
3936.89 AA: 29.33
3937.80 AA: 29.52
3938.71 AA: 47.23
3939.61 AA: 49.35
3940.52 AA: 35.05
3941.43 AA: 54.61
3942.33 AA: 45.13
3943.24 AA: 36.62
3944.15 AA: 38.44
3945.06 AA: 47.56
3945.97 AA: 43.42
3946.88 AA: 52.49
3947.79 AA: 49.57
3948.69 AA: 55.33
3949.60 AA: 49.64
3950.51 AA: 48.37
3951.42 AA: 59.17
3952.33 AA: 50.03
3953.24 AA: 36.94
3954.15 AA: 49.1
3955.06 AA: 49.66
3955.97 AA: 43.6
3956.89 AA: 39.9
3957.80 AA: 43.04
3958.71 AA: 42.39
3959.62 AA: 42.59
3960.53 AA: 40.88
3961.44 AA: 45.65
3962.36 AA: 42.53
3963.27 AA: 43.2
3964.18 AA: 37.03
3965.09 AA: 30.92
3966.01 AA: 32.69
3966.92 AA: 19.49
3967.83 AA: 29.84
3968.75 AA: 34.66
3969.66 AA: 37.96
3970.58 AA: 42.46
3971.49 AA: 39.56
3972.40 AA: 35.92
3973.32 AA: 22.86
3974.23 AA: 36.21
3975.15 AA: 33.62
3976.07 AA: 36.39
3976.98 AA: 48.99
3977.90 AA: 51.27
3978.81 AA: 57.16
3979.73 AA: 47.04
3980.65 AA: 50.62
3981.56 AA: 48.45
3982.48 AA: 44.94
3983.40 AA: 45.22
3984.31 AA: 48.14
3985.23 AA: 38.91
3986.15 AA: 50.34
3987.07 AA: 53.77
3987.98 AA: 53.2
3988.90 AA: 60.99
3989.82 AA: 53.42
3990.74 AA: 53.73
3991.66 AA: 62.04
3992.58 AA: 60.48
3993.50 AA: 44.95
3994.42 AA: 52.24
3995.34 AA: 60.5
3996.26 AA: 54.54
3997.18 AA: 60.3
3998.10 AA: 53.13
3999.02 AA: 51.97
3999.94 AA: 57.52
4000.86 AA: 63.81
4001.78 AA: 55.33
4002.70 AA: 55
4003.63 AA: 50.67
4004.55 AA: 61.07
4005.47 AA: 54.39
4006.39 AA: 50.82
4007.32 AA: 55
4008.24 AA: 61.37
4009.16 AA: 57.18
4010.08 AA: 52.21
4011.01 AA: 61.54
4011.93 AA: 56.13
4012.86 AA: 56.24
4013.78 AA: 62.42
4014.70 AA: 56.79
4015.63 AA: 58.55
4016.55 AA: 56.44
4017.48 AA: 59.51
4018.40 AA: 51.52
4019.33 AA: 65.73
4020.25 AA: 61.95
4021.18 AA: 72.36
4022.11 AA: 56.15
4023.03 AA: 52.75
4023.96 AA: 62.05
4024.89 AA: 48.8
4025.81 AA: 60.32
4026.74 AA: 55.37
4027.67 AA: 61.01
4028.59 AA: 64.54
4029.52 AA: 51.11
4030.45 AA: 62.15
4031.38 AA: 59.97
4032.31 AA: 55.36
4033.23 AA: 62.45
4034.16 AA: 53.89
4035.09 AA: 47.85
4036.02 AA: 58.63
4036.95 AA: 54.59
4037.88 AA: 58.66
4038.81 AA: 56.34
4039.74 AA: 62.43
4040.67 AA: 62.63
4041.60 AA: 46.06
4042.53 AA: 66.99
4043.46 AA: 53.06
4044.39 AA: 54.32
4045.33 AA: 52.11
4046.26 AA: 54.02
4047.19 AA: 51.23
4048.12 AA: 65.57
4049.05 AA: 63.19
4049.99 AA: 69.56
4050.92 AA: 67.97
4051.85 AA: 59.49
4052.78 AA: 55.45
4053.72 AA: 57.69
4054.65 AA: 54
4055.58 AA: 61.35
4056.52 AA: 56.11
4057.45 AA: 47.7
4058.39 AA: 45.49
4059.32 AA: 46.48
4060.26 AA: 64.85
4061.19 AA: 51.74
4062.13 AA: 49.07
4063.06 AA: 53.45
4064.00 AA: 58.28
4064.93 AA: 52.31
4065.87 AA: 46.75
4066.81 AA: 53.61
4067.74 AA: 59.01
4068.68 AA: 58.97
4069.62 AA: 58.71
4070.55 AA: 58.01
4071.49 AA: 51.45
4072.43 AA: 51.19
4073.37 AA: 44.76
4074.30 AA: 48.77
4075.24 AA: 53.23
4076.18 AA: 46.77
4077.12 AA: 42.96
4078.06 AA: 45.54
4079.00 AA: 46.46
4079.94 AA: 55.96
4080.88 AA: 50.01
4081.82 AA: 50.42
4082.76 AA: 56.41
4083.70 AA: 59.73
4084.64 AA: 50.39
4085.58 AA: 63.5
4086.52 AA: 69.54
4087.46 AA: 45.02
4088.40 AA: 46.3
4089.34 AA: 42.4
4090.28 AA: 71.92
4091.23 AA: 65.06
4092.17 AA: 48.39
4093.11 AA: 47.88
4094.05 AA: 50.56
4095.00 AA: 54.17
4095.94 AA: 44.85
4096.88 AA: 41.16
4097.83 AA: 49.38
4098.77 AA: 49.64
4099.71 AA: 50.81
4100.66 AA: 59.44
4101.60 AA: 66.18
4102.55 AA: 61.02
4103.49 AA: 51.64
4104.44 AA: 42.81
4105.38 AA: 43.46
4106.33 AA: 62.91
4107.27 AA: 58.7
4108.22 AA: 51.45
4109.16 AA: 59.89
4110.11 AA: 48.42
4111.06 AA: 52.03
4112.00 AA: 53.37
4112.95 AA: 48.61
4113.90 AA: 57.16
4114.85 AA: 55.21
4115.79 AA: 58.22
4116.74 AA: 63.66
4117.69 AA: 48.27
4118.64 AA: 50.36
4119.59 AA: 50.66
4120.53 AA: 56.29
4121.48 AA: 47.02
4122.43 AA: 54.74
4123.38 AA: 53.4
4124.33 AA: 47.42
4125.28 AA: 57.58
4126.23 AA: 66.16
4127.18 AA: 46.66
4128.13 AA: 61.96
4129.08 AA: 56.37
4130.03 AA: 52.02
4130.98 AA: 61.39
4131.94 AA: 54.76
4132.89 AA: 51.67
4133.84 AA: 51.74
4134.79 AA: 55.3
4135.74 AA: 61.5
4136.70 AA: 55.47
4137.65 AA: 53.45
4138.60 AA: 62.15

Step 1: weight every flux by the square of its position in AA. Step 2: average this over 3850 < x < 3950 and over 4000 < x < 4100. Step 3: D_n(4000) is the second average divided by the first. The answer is 1.3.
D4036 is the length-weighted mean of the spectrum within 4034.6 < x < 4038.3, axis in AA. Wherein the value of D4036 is 54.8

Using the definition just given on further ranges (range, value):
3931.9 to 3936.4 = 31.4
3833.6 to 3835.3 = 31.4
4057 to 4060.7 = 51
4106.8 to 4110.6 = 54.6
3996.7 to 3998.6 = 56.6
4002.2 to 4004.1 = 52.8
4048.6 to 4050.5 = 66.3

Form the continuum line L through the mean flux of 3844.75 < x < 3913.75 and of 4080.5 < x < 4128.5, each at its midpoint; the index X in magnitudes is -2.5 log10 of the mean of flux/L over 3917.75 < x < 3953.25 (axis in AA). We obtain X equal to 0.10 mag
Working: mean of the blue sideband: 45.6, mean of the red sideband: 53.8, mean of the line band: 43.3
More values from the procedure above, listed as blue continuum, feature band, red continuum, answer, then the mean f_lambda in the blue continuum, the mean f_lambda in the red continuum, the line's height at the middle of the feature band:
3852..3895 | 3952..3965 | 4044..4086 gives 0.15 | 45.3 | 54.3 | 49.3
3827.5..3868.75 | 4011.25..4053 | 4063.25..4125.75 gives -0.17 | 41.3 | 53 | 50.1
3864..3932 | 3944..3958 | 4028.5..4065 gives 0.05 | 46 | 56.7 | 49.8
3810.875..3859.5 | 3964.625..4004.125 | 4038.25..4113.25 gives 0.05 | 41.1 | 54.1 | 49.2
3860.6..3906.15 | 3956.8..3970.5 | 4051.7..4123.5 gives 0.28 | 45.6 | 53.2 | 48.6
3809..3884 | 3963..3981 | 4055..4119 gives 0.25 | 43.2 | 53.1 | 48.3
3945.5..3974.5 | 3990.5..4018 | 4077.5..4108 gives -0.24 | 41.5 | 53.1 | 45.4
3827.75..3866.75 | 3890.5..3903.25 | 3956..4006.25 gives -0.08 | 40.6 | 46.6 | 42.8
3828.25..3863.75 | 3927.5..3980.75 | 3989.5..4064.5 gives 0.23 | 40.4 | 57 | 50.3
